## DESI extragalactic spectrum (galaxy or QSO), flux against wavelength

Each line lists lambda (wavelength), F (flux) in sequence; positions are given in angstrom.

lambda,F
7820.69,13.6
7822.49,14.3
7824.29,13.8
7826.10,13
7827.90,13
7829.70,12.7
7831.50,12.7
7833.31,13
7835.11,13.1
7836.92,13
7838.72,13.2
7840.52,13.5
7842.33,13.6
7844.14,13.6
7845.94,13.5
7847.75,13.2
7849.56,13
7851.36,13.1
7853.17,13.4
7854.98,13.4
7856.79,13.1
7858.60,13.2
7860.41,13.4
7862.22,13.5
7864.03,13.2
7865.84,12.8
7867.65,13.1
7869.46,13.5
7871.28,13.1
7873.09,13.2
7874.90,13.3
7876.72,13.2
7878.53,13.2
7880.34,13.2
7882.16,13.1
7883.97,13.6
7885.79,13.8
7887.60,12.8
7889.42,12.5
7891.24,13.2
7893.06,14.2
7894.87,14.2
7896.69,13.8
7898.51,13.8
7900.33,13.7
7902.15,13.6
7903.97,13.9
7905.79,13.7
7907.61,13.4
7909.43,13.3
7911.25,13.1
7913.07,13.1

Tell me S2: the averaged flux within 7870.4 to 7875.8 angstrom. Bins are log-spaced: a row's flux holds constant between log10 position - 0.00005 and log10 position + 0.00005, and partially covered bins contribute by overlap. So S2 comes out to 13.2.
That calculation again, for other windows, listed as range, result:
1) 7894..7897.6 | 14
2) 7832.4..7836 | 13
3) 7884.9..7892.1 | 13.1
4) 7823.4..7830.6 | 13.1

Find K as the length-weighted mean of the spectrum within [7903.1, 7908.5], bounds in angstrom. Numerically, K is 13.7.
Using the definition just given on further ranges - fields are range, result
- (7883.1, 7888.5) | 13.4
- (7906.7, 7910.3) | 13.4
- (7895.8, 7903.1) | 13.7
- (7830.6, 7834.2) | 12.8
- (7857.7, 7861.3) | 13.3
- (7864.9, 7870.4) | 13.1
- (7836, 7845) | 13.4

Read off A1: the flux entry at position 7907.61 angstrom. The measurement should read 13.4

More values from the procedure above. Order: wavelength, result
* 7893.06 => 14.2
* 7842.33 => 13.6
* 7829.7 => 12.7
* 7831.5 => 12.7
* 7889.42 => 12.5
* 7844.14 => 13.6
